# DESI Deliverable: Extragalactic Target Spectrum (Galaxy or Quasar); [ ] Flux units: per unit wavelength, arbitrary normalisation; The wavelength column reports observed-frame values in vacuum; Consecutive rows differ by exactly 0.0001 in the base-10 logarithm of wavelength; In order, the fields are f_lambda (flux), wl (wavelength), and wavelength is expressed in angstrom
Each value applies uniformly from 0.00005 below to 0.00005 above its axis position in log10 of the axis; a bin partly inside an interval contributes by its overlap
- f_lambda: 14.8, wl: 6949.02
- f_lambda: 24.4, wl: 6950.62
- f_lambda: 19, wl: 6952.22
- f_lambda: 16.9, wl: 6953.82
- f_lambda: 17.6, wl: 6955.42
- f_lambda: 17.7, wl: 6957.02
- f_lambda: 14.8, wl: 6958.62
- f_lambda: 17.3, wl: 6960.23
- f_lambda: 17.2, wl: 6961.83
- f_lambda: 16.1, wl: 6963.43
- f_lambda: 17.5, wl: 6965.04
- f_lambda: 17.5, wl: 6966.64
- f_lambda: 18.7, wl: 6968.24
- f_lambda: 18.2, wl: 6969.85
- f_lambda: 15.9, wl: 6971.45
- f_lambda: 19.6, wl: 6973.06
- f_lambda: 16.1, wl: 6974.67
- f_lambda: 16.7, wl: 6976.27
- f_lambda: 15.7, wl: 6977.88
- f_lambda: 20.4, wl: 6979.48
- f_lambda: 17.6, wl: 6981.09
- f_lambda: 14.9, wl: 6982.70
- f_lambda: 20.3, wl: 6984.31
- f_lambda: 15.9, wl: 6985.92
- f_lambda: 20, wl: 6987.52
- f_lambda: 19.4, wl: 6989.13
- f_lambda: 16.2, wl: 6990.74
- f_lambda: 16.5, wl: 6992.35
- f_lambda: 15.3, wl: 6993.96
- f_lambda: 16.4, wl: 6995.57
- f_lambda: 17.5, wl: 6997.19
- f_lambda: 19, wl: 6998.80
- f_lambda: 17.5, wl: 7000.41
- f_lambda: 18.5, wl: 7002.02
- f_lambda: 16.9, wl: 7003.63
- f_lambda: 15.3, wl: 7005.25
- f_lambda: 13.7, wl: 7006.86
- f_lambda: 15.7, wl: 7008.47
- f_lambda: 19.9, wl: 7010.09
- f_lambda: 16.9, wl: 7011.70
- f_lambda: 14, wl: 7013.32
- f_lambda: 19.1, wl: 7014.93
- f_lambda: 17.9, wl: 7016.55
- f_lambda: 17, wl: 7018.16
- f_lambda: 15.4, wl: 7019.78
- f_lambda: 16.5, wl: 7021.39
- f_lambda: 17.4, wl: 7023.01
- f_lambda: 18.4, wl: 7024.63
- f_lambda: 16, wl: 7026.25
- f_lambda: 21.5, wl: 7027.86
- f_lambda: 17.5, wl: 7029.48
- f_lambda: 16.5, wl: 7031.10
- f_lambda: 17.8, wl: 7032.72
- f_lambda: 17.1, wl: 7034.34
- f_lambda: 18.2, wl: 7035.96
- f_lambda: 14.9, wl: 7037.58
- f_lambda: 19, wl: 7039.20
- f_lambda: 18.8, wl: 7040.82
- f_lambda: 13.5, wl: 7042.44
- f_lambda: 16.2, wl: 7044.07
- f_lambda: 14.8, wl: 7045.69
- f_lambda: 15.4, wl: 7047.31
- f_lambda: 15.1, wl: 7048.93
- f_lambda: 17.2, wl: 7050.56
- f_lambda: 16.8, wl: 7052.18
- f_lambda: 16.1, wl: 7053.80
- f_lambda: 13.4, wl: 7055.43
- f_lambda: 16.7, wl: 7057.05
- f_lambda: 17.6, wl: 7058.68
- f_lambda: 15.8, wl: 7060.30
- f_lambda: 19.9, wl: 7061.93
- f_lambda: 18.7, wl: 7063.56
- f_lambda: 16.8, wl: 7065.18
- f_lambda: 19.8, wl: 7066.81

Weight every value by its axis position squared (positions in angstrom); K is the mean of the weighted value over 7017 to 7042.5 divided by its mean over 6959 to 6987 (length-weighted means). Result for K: 1.01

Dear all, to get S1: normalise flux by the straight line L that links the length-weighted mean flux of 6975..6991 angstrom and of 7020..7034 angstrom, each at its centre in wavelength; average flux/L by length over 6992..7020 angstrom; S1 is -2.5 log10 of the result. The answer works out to 0.05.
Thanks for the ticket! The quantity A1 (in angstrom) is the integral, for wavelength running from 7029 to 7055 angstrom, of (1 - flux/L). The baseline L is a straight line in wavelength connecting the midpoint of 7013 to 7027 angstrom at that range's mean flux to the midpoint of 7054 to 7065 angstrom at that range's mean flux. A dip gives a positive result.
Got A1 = 0.7 angstrom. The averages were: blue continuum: 17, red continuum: 17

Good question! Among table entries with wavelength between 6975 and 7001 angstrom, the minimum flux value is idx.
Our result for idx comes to 14.9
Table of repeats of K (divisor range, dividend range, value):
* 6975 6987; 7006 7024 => 0.97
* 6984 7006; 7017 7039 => 1.00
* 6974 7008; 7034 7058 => 0.96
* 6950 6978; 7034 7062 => 0.95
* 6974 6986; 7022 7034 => 1.04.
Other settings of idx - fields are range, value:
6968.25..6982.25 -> 15.7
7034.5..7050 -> 13.5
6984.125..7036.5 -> 13.7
